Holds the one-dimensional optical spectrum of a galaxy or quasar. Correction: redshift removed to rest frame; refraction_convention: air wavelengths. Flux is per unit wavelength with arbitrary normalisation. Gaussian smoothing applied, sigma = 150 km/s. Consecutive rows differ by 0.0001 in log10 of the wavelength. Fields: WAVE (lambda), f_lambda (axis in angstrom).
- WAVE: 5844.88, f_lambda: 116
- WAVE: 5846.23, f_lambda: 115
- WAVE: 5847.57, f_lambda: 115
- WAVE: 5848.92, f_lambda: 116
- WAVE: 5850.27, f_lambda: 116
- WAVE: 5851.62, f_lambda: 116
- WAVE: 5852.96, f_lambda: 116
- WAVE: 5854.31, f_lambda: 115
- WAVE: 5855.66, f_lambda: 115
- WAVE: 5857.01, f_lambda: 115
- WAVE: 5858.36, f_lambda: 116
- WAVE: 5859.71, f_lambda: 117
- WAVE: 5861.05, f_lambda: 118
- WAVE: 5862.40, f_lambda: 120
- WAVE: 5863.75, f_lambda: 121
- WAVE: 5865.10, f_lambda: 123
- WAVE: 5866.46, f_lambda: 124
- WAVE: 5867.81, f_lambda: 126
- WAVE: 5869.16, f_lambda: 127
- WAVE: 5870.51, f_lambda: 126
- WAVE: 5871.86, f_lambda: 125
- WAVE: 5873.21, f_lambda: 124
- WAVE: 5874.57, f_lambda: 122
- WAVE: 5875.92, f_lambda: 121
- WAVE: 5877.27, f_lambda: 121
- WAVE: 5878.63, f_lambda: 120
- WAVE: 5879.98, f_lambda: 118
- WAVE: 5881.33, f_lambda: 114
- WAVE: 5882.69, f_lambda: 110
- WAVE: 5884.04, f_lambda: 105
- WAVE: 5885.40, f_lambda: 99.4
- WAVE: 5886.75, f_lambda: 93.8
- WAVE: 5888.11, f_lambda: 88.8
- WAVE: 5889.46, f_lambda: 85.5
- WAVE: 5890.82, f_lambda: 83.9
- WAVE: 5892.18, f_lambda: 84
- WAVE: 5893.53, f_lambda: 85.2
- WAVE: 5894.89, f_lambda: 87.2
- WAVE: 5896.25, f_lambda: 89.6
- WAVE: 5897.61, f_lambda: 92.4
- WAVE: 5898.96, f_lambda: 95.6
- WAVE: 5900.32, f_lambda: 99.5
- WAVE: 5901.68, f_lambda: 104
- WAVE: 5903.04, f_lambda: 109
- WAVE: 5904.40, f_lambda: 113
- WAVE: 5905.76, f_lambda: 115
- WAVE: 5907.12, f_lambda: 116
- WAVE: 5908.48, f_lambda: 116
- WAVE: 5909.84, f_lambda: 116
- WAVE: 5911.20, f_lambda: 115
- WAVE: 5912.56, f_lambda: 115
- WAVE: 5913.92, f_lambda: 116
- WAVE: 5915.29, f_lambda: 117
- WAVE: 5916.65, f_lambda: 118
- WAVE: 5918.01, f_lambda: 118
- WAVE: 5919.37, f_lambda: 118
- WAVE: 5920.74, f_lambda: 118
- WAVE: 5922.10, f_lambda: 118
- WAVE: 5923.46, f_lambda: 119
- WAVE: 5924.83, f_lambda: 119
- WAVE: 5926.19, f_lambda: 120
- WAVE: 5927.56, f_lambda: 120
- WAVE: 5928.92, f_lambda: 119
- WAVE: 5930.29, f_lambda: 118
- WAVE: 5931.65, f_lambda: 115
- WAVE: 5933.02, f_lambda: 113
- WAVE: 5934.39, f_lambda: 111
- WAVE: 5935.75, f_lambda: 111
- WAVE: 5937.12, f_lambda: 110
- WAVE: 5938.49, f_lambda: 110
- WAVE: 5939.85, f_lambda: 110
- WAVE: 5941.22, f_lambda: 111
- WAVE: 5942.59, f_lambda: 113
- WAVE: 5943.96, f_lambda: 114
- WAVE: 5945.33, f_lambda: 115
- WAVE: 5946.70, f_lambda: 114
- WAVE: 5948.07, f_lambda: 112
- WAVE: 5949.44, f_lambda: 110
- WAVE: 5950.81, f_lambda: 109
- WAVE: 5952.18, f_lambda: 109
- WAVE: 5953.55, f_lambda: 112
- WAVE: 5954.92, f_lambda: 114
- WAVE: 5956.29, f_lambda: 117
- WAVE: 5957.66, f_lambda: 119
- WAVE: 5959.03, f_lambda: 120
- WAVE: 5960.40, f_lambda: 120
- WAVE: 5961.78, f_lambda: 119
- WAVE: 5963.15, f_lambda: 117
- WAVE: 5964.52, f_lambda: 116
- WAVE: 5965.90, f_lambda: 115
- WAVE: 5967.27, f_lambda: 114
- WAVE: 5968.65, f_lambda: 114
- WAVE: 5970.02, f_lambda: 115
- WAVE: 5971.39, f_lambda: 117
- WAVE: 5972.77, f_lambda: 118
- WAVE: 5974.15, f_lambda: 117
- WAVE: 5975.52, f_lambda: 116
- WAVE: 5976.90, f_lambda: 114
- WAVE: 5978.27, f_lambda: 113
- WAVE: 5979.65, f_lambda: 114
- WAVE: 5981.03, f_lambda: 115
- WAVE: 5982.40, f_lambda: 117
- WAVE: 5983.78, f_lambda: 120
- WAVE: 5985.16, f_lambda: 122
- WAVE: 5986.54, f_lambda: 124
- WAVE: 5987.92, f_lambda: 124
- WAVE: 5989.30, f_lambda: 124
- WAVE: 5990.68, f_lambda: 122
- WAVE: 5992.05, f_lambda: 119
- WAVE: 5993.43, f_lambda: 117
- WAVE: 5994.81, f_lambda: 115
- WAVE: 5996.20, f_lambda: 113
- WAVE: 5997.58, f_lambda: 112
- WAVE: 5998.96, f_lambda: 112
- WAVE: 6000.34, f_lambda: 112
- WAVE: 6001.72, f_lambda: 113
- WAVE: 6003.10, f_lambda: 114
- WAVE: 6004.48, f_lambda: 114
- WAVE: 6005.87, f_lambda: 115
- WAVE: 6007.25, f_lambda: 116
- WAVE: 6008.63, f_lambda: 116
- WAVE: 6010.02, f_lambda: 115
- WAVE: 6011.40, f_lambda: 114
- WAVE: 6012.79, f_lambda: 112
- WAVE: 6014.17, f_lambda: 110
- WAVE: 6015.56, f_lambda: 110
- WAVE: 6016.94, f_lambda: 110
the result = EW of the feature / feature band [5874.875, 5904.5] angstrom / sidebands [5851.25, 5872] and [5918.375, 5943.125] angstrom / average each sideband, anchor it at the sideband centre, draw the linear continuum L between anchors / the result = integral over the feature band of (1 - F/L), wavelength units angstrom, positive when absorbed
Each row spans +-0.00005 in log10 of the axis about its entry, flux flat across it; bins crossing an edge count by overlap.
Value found 4.30 angstrom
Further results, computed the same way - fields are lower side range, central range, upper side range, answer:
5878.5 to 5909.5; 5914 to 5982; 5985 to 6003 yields -3.4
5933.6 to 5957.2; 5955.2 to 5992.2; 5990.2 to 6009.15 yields -1.4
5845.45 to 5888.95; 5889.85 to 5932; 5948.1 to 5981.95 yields 2.4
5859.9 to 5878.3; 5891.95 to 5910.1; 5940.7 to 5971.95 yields 2.7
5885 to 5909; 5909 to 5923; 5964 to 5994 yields -2.0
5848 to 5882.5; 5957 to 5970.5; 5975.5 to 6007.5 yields 0.0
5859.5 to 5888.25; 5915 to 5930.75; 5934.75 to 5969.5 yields -0.5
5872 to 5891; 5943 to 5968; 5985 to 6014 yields -0.3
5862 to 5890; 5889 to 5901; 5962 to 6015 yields 2.7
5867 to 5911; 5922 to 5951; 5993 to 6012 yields -1.0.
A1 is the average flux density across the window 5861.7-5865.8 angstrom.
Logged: 121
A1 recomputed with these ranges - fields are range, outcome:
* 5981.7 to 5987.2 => 121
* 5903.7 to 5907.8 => 115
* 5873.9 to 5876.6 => 122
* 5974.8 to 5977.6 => 115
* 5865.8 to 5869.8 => 126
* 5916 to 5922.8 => 118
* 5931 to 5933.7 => 114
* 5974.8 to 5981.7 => 114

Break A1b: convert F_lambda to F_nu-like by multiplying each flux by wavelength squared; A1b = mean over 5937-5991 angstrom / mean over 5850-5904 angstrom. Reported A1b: 1.1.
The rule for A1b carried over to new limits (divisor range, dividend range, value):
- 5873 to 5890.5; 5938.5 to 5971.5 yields 1.08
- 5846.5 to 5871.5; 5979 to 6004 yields 1.03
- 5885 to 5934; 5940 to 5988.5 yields 1.09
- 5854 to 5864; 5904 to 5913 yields 1.00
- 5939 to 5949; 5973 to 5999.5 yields 1.06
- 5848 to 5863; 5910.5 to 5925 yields 1.03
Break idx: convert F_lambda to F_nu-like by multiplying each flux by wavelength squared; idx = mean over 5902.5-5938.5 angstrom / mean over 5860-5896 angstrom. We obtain 1.07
